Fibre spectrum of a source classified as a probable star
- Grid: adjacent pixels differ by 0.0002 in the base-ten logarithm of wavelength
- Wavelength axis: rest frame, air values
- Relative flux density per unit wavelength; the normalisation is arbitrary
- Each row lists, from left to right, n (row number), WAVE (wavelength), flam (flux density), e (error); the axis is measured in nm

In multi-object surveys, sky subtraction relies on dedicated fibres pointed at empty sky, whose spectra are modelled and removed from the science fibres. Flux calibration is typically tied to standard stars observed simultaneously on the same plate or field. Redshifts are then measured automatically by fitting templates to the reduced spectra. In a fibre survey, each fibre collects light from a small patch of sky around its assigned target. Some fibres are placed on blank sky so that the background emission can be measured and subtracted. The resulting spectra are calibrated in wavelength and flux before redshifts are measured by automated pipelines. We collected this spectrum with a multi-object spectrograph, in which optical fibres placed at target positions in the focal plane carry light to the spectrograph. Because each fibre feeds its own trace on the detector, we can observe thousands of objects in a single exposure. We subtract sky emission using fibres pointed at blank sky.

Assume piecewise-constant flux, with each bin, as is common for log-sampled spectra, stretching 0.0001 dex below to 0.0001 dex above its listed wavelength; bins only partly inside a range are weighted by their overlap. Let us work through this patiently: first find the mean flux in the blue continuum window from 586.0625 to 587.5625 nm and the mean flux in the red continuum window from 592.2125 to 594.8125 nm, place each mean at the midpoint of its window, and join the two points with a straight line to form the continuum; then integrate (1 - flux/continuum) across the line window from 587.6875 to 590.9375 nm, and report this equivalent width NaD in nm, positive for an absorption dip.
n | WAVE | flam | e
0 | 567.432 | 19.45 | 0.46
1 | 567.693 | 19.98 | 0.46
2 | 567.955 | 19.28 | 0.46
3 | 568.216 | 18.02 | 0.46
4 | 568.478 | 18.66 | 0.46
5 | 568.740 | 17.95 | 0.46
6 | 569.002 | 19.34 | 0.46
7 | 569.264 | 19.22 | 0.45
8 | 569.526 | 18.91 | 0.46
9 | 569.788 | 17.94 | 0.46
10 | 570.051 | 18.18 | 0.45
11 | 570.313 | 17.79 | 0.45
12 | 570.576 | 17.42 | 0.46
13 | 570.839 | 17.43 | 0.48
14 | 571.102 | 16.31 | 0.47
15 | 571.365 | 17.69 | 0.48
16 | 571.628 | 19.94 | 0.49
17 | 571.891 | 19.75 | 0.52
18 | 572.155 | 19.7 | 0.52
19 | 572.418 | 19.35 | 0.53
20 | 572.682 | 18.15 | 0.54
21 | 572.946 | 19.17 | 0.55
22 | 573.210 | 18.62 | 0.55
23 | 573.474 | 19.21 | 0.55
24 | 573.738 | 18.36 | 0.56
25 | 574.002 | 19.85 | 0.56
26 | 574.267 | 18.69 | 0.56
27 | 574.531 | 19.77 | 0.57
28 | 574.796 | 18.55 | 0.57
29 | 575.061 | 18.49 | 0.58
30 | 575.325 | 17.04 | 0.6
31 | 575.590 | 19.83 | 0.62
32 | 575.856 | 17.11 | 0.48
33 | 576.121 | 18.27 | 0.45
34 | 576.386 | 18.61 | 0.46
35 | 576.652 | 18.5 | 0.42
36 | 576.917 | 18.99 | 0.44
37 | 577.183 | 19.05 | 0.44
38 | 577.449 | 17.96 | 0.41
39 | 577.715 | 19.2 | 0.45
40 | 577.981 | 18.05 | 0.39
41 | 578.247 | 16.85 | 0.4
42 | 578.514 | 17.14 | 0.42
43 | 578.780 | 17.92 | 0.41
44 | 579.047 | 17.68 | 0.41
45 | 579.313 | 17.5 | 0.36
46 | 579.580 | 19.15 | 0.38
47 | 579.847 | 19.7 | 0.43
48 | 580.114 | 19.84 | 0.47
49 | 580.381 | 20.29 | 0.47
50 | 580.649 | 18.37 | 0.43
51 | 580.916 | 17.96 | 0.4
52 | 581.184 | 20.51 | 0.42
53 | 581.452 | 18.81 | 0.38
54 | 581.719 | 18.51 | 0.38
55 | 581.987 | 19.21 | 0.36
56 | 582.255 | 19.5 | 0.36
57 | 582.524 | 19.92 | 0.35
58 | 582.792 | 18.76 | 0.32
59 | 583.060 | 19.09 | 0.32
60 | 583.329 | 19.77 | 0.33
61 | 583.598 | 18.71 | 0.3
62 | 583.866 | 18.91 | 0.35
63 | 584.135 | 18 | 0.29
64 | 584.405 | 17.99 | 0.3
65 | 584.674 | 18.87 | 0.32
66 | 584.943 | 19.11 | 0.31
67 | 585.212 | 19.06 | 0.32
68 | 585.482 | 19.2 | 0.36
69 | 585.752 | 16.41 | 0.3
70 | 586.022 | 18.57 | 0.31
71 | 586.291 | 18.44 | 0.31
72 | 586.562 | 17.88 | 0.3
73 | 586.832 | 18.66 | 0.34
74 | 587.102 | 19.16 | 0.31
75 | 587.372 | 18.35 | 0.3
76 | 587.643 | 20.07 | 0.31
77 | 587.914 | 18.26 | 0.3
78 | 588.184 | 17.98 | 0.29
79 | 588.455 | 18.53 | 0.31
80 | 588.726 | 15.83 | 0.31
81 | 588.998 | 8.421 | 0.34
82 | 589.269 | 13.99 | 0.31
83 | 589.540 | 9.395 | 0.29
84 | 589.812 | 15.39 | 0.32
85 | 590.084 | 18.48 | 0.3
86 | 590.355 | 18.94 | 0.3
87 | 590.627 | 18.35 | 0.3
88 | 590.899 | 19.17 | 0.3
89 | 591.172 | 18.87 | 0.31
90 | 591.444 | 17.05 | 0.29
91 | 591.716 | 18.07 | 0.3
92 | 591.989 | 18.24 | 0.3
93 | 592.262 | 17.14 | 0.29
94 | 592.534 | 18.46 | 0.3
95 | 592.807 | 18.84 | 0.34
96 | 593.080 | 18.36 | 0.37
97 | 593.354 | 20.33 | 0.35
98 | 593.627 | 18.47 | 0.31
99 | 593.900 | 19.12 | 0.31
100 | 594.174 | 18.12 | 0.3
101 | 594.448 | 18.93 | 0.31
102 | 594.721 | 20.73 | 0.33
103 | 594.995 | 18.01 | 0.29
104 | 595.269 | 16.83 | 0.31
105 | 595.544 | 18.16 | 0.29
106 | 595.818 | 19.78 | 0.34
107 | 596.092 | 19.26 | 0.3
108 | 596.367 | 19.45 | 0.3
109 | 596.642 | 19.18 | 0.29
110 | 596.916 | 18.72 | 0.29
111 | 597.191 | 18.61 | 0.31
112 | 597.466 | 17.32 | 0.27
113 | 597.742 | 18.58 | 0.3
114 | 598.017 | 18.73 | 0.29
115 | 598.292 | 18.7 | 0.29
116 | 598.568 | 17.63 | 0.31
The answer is 0.45 nm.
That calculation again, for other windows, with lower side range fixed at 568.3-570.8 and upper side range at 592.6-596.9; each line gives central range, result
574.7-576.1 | 0.020 nm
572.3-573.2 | -0.022 nm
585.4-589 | 0.165 nm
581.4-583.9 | -0.069 nm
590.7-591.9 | 0.033 nm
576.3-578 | -0.015 nm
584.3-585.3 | -0.005 nm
